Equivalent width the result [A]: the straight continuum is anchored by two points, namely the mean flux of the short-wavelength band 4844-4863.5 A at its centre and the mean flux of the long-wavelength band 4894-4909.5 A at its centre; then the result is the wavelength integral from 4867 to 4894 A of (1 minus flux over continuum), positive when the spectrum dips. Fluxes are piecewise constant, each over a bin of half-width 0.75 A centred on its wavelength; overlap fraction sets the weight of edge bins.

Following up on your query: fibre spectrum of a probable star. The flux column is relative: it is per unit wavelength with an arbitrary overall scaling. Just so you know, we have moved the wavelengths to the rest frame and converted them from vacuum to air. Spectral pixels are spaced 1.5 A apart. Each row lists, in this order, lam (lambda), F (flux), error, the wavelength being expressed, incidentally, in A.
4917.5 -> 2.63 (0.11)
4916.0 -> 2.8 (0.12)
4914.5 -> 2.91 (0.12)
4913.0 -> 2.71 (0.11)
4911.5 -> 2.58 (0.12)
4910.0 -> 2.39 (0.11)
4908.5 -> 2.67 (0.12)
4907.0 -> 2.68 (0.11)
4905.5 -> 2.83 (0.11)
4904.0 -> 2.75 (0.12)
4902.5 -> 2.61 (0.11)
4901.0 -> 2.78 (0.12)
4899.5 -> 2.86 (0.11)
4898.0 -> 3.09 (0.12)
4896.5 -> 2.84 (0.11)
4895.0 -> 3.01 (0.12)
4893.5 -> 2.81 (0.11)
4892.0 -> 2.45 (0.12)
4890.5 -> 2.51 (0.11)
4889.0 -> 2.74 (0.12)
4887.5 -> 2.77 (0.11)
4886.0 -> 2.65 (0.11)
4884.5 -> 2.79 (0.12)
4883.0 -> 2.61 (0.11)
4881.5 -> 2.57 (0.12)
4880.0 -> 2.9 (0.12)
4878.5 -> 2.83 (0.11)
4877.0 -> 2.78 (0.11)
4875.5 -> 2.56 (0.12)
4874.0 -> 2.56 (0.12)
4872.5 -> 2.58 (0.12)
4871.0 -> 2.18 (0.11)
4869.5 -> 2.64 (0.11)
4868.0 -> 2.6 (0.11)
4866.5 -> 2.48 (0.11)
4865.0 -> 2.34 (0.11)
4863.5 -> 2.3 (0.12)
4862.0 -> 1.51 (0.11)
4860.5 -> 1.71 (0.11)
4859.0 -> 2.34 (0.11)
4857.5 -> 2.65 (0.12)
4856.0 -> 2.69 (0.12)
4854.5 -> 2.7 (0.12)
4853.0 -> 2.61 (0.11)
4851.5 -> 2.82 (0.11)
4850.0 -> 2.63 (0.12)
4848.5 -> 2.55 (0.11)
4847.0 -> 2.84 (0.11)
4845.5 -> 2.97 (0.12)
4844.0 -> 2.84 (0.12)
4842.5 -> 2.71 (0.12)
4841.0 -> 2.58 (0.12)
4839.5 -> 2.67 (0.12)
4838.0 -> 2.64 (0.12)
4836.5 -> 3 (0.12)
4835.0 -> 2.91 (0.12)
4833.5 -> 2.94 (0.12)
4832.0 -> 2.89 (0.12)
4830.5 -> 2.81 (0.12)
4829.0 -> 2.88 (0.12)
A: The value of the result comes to 0.4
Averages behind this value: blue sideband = 2.51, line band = 2.64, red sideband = 2.81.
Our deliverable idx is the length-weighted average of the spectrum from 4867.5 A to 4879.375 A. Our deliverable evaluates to 2.59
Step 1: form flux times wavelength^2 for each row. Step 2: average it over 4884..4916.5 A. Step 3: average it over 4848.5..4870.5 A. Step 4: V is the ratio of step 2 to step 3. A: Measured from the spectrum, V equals 1.1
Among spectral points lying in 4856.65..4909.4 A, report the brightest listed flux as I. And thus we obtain 3.09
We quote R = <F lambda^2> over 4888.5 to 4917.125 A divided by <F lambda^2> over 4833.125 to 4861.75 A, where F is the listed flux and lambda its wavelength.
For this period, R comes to 1.06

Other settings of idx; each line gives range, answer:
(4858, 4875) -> 2.3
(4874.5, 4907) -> 2.75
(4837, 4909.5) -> 2.63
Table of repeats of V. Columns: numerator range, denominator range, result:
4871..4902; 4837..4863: 1.08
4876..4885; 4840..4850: 1.02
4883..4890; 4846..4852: 1.02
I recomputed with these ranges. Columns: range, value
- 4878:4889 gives 2.9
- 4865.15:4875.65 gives 2.64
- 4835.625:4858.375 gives 3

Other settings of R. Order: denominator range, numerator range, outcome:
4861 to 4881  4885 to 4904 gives 1.13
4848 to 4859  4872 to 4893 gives 1.02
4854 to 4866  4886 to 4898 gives 1.22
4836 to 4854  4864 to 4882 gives 0.96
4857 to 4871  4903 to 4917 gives 1.21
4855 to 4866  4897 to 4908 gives 1.27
